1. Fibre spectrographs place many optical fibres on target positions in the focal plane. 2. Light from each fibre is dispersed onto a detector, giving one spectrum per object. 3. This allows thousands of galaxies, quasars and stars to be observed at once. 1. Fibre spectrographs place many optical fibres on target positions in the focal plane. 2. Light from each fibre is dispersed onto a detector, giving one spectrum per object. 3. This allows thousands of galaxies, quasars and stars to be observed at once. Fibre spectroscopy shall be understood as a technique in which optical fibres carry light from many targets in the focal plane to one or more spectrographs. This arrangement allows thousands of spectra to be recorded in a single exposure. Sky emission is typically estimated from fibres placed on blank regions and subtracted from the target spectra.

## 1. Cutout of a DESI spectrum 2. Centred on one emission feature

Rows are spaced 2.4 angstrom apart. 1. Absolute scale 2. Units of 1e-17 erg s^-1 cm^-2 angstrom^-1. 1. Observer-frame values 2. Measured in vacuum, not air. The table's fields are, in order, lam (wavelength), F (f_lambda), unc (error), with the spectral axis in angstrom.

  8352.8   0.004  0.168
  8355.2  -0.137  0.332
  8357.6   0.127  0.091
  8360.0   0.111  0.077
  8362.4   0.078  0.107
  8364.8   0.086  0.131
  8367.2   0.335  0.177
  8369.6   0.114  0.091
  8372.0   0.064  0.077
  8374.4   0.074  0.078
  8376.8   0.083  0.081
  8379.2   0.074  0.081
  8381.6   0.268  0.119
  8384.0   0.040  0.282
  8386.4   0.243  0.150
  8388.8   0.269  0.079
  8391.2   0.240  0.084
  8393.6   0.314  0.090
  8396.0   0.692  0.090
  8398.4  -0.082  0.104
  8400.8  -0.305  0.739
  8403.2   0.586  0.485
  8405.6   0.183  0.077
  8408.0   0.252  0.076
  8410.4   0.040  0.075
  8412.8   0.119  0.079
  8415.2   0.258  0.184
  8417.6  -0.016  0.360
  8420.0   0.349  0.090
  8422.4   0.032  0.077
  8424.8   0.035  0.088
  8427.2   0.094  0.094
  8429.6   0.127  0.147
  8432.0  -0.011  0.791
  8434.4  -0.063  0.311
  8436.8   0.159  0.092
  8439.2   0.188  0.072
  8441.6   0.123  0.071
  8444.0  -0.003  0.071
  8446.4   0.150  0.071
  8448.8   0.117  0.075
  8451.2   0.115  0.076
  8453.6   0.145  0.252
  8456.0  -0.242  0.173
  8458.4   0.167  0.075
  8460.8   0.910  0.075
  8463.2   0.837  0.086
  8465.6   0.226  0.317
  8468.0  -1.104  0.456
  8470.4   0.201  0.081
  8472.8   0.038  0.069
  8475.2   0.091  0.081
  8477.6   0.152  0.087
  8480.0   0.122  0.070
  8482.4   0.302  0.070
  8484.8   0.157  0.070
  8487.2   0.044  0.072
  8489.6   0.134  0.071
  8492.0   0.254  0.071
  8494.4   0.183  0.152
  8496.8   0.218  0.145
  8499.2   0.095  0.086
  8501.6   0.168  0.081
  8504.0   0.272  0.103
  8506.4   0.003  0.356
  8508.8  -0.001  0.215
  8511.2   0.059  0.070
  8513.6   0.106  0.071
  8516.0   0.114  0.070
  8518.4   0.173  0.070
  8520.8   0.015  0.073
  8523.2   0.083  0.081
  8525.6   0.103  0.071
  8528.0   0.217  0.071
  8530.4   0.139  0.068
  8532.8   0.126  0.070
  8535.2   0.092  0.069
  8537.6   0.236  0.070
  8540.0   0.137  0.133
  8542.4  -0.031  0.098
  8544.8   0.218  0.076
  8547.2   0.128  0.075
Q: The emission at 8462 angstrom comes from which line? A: Hbeta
